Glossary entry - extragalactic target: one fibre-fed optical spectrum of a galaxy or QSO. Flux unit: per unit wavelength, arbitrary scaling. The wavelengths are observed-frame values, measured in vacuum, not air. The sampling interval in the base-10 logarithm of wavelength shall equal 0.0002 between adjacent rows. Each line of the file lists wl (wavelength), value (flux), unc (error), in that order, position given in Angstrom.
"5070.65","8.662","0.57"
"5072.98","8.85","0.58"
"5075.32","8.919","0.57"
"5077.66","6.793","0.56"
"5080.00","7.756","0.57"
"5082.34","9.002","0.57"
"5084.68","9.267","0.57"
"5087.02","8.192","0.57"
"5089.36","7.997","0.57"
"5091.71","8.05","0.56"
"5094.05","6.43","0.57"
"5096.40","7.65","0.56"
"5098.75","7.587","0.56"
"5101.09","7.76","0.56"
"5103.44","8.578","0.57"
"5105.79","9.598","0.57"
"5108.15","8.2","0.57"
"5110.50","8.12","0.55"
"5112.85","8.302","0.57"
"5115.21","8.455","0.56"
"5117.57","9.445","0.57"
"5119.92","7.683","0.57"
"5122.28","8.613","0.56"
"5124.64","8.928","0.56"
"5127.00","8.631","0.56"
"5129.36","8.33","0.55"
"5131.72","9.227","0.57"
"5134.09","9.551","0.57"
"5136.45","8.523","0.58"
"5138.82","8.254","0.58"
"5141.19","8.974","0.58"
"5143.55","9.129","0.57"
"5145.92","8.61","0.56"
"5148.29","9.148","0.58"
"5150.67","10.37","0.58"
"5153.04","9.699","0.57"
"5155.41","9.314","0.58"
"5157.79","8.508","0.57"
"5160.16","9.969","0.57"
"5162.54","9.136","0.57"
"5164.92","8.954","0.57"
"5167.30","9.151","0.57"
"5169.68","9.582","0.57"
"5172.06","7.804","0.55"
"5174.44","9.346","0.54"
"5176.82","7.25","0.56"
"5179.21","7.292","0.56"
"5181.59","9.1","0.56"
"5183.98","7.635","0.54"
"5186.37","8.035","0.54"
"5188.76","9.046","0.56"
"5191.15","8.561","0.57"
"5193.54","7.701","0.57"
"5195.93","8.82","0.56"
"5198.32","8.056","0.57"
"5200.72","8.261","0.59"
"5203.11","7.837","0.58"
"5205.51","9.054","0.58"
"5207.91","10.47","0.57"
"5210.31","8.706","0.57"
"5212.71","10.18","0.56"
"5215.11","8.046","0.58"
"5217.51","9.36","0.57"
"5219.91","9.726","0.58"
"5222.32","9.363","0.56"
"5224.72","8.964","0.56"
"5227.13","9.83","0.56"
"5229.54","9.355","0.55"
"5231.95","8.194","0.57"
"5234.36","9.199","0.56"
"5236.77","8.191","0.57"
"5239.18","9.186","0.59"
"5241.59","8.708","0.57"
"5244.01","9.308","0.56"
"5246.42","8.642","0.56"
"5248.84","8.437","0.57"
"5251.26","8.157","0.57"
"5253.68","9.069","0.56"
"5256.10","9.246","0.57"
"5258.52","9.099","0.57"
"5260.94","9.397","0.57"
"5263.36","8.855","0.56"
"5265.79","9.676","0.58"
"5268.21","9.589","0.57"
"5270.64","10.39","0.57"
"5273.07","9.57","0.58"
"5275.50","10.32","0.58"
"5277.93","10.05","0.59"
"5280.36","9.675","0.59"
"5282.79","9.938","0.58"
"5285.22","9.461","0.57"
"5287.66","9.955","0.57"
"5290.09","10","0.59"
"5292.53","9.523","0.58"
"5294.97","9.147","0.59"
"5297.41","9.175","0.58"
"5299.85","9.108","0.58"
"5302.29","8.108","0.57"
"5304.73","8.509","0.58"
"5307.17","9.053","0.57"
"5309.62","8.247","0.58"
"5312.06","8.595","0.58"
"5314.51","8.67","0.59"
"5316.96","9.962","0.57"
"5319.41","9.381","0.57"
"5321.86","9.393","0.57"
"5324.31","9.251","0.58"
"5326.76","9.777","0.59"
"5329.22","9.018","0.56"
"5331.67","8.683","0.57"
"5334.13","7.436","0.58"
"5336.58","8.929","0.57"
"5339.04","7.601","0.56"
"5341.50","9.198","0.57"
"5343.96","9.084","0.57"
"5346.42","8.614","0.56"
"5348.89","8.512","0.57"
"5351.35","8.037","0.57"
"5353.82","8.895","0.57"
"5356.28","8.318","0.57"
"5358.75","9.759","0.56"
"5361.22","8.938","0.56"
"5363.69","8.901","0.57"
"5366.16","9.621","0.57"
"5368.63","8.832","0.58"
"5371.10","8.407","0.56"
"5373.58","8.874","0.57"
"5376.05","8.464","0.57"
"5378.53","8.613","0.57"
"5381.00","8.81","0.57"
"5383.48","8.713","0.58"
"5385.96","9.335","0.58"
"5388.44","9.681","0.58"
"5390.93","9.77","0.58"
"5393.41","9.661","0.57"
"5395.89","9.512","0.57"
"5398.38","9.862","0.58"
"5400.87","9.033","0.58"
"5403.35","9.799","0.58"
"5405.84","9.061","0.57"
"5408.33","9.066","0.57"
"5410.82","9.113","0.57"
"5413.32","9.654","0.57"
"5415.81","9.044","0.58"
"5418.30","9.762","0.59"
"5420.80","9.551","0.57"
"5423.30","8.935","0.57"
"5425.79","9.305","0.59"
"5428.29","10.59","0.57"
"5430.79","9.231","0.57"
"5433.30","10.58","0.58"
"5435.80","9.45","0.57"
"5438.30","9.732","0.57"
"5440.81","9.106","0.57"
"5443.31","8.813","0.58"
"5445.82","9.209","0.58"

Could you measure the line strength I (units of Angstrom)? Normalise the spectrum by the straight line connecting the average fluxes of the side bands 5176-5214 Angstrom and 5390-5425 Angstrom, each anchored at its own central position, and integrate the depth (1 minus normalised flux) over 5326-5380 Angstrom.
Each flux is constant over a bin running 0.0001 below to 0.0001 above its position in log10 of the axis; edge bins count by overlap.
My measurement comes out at 2.6 Angstrom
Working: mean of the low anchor 8.51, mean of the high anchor 9.41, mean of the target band 8.74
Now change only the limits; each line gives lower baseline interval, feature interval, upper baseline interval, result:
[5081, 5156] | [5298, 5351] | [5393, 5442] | 2.4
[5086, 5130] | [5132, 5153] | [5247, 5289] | -1.5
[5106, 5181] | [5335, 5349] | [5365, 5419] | 0.8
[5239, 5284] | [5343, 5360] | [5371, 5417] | 0.9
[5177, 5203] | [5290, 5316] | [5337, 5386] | -1.0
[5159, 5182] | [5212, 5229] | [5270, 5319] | -0.6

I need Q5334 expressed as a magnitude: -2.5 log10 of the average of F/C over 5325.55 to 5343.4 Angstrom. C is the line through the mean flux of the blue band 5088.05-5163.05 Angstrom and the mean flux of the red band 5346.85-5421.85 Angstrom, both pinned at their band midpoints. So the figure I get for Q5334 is 0.04 mag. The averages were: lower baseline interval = 8.65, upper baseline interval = 9.11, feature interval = 8.68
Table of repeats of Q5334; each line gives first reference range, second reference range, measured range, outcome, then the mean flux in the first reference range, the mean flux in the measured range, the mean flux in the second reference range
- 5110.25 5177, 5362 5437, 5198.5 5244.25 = 0.00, 8.9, 9.02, 9.31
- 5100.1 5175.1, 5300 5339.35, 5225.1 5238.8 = -0.01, 8.87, 8.97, 8.83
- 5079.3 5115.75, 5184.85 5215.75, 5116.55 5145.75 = -0.05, 8.19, 8.77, 8.68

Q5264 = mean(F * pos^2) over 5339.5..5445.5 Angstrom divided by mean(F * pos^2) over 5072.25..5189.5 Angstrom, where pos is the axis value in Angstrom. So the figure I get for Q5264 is 1.2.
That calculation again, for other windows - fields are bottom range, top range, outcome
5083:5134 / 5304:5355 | 1.14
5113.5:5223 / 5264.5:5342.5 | 1.10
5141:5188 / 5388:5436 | 1.18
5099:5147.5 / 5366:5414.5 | 1.18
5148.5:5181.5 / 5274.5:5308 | 1.10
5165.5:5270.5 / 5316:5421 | 1.08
